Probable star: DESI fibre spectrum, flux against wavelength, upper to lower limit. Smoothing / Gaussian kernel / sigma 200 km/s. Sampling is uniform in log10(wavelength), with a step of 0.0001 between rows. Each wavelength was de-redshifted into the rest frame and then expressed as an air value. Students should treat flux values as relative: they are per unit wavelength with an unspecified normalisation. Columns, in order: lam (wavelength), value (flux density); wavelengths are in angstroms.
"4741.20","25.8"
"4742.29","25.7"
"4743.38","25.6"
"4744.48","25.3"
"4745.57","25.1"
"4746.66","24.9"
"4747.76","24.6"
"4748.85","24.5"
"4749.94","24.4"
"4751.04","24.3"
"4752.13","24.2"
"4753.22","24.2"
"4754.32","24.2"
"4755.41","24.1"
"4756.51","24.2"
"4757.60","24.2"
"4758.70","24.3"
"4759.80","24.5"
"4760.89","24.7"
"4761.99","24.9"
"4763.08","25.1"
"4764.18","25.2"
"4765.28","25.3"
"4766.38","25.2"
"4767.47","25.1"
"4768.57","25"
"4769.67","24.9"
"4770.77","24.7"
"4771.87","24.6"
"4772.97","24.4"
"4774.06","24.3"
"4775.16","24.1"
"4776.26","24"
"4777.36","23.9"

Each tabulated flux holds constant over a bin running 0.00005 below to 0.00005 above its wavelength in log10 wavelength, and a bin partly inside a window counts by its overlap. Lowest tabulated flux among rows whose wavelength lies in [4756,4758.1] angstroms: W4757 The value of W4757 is 24.2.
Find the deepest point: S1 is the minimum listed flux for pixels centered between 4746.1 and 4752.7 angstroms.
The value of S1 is 24.2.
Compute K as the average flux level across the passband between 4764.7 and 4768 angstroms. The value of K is 25.2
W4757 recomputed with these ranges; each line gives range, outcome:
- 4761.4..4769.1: 24.9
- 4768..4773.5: 24.4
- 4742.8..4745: 25.3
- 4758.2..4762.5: 24.3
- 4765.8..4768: 25.1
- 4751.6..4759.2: 24.1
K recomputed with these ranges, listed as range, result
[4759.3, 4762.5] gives 24.7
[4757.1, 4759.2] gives 24.2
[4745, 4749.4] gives 24.8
